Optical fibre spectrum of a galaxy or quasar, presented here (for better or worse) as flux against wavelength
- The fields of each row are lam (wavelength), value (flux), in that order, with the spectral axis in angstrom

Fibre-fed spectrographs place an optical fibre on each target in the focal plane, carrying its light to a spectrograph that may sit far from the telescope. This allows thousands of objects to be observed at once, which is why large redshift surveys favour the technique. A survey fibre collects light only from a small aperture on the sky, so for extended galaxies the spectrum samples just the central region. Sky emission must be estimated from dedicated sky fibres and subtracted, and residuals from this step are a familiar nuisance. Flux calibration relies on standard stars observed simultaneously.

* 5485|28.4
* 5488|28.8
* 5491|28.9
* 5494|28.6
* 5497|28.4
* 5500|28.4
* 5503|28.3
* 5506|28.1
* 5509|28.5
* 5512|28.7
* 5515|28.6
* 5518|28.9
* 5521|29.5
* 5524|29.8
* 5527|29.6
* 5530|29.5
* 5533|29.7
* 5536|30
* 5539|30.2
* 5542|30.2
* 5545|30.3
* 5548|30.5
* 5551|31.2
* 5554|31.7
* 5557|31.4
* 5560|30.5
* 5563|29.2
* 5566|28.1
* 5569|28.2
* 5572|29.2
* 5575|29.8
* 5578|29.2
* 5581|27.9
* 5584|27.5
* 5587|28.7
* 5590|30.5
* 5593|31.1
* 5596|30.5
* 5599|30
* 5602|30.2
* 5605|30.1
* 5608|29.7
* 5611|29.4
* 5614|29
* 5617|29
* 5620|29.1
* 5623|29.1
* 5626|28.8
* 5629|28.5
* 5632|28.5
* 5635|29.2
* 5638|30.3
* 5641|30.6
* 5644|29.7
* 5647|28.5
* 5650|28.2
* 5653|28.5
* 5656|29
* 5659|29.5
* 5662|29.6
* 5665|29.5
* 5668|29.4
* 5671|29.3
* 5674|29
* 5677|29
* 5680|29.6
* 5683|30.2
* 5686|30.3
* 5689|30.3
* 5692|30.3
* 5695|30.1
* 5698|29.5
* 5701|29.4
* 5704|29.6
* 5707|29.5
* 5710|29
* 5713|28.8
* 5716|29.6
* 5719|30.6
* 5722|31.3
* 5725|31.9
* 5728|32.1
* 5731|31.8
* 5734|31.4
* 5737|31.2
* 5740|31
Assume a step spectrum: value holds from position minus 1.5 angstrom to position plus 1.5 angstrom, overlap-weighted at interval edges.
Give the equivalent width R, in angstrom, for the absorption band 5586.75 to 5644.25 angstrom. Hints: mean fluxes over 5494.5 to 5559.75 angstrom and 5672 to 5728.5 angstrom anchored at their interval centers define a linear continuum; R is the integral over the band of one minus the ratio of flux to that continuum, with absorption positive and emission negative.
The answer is 0.3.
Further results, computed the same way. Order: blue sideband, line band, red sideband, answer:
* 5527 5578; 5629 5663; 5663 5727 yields 0.8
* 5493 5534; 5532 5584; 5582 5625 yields -1.0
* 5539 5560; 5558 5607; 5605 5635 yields 0.9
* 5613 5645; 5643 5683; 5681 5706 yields 0.6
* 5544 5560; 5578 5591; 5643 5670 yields 0.8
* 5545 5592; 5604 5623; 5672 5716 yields 0.2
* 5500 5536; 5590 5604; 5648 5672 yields -0.7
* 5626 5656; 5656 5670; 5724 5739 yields 0.1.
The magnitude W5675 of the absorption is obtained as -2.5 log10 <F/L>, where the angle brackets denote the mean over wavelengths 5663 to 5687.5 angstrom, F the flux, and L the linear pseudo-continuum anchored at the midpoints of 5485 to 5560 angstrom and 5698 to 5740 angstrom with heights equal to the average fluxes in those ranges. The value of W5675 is 0.03 mag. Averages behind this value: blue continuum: 29.5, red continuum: 30.5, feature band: 29.5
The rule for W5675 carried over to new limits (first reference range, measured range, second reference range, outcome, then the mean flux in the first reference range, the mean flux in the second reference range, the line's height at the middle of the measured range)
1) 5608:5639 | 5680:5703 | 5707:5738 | 0.01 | 29.1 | 30.7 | 30.2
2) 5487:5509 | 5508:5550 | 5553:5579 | -0.02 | 28.5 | 29.7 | 29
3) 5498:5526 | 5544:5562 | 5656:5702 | -0.07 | 28.8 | 29.6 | 29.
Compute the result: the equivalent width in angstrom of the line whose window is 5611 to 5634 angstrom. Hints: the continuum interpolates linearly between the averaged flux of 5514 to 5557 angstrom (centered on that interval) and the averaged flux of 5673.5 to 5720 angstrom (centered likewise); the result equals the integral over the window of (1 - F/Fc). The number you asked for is 0.7 angstrom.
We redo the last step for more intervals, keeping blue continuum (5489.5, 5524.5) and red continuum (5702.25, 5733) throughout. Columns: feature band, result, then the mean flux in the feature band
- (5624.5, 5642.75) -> 0.3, 29.3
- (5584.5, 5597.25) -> -0.3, 30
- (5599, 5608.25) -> -0.2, 30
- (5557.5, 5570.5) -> 0.0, 29.2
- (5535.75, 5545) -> -0.4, 30.2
